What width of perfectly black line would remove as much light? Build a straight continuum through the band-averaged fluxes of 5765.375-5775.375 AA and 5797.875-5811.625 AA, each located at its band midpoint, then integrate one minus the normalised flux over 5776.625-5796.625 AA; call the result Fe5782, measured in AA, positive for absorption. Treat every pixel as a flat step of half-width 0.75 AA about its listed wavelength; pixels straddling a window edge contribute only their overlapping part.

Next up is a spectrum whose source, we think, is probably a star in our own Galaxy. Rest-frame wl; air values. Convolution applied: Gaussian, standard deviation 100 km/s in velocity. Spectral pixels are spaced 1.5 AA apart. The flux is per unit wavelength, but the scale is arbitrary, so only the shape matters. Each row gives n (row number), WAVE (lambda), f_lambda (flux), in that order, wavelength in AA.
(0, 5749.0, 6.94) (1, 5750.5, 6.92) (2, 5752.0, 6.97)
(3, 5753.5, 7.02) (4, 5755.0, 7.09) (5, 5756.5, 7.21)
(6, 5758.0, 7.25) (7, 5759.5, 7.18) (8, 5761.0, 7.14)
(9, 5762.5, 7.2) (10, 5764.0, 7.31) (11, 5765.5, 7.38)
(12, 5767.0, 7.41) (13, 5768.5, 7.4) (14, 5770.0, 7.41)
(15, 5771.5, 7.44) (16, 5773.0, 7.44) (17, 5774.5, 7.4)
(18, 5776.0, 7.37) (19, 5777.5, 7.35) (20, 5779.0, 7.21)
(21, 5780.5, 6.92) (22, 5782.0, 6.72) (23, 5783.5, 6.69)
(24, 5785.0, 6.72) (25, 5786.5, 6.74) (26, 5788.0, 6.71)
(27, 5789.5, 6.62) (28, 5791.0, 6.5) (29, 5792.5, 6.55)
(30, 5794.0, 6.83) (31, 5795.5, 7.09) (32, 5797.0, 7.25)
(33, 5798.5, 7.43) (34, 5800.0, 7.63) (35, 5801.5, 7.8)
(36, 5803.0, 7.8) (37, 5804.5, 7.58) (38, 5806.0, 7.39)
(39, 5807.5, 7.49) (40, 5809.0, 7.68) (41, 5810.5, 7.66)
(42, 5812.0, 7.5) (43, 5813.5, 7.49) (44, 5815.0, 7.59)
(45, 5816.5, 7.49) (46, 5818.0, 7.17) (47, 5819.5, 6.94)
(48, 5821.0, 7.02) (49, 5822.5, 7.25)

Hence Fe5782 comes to 1.8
